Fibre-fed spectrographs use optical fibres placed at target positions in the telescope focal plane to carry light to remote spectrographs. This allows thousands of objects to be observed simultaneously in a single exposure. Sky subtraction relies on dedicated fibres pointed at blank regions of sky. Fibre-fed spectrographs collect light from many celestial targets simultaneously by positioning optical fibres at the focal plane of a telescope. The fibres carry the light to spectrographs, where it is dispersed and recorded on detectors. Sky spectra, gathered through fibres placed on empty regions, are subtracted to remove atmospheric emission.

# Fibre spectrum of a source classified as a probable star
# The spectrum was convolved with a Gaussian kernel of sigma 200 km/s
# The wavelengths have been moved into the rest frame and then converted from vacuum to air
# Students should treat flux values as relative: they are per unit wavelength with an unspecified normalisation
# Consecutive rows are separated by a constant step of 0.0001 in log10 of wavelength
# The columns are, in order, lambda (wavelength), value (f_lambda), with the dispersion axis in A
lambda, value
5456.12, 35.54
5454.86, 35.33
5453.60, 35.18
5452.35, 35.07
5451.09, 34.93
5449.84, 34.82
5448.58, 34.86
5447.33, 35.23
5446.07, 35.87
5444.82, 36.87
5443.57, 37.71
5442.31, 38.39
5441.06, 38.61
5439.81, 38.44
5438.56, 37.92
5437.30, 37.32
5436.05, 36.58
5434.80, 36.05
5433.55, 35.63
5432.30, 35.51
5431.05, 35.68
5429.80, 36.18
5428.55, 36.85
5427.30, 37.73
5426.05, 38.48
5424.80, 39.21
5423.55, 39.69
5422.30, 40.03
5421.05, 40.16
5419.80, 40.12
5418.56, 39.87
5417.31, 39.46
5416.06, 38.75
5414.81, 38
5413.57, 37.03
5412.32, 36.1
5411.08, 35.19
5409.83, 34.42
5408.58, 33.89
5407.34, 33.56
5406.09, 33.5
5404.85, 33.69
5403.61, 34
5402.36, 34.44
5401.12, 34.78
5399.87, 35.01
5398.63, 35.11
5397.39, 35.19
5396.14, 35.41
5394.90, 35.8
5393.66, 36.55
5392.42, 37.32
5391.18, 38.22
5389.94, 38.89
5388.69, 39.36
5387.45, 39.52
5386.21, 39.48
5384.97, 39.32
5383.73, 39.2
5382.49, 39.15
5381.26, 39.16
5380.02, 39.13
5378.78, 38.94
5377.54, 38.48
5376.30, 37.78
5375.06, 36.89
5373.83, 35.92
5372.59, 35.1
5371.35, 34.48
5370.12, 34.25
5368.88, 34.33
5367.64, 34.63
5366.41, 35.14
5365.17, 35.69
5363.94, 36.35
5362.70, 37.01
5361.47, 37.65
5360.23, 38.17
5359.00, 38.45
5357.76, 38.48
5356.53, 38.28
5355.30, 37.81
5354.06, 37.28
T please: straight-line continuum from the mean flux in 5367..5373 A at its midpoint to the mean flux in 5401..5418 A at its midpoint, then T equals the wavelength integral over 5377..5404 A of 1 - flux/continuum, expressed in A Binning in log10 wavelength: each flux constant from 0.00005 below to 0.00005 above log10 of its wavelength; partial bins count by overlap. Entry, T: -1.8 A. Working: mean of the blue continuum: 34.6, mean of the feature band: 37.4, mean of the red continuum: 35.5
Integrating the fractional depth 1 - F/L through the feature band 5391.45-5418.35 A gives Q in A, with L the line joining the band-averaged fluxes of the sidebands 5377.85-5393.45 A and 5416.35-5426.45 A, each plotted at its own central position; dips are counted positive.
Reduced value 2.47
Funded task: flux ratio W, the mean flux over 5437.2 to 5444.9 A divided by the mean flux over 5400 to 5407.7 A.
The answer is 1.1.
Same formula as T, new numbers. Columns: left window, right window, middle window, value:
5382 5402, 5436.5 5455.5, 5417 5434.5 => -0.6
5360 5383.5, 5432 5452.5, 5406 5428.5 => -0.6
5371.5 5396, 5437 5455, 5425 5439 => 0.0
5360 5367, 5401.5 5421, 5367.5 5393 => -0.8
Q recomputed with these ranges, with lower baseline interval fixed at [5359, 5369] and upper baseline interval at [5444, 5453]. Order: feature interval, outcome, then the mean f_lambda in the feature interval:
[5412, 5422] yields -0.8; 38.8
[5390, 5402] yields 0.0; 36.1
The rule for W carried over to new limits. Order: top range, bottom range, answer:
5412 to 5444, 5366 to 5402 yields 1.03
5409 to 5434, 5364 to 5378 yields 1.06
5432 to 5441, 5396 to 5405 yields 1.06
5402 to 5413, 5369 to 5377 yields 0.96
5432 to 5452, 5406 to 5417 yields 1.02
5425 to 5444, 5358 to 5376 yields 1.03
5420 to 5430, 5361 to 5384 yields 1.05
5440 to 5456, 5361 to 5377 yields 1.01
